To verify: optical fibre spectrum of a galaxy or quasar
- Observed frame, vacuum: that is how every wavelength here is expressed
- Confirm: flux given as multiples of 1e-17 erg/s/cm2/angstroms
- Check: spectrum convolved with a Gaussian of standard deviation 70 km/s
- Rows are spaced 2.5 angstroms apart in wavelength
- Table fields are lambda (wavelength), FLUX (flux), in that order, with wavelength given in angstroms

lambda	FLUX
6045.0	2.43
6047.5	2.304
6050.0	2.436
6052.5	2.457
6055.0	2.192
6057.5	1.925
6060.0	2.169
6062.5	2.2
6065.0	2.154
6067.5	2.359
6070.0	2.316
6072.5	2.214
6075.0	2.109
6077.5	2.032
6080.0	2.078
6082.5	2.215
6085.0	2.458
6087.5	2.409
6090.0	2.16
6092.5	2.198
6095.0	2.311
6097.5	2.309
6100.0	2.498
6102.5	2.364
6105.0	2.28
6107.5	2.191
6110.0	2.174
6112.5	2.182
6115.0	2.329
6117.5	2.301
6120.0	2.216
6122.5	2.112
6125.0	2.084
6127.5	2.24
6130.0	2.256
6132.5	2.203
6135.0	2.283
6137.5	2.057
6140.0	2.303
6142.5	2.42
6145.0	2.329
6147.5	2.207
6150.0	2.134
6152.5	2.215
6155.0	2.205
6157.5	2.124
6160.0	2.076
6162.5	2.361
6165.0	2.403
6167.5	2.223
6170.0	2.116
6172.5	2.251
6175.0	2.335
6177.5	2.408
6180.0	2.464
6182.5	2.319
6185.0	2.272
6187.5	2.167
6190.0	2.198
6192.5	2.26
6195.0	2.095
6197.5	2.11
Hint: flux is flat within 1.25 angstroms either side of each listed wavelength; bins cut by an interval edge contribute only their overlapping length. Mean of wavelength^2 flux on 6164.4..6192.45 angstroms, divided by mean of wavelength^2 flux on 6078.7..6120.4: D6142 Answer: 1.0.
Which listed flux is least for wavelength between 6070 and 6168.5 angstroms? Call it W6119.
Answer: 2.032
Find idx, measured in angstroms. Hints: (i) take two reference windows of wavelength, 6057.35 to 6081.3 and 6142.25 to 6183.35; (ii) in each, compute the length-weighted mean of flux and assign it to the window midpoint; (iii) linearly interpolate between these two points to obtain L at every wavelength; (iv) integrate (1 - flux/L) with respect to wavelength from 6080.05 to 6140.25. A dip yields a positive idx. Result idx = -1.1 angstroms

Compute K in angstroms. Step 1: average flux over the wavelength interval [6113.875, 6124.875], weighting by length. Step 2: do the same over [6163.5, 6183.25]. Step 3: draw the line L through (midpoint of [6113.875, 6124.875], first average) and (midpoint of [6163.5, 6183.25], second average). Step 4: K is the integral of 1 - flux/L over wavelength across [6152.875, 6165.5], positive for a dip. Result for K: 0.4 angstroms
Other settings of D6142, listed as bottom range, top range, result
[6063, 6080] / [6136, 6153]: 1.05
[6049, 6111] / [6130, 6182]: 1.03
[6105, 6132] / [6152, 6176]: 1.02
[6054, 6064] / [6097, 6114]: 1.09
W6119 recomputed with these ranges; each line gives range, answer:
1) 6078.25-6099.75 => 2.078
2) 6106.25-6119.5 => 2.174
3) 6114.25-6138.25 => 2.057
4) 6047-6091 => 1.925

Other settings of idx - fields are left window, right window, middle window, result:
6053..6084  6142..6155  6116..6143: 0.10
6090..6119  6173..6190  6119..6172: 1.85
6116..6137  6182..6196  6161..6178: -0.60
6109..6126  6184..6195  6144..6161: 0.16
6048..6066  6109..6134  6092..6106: -0.75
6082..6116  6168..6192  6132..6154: 0.44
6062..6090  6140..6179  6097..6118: -0.48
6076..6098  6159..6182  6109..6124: 0.27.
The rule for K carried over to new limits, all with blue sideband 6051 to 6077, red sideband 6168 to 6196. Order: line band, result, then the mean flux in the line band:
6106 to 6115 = 0.09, 2.21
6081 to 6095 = -0.43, 2.29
